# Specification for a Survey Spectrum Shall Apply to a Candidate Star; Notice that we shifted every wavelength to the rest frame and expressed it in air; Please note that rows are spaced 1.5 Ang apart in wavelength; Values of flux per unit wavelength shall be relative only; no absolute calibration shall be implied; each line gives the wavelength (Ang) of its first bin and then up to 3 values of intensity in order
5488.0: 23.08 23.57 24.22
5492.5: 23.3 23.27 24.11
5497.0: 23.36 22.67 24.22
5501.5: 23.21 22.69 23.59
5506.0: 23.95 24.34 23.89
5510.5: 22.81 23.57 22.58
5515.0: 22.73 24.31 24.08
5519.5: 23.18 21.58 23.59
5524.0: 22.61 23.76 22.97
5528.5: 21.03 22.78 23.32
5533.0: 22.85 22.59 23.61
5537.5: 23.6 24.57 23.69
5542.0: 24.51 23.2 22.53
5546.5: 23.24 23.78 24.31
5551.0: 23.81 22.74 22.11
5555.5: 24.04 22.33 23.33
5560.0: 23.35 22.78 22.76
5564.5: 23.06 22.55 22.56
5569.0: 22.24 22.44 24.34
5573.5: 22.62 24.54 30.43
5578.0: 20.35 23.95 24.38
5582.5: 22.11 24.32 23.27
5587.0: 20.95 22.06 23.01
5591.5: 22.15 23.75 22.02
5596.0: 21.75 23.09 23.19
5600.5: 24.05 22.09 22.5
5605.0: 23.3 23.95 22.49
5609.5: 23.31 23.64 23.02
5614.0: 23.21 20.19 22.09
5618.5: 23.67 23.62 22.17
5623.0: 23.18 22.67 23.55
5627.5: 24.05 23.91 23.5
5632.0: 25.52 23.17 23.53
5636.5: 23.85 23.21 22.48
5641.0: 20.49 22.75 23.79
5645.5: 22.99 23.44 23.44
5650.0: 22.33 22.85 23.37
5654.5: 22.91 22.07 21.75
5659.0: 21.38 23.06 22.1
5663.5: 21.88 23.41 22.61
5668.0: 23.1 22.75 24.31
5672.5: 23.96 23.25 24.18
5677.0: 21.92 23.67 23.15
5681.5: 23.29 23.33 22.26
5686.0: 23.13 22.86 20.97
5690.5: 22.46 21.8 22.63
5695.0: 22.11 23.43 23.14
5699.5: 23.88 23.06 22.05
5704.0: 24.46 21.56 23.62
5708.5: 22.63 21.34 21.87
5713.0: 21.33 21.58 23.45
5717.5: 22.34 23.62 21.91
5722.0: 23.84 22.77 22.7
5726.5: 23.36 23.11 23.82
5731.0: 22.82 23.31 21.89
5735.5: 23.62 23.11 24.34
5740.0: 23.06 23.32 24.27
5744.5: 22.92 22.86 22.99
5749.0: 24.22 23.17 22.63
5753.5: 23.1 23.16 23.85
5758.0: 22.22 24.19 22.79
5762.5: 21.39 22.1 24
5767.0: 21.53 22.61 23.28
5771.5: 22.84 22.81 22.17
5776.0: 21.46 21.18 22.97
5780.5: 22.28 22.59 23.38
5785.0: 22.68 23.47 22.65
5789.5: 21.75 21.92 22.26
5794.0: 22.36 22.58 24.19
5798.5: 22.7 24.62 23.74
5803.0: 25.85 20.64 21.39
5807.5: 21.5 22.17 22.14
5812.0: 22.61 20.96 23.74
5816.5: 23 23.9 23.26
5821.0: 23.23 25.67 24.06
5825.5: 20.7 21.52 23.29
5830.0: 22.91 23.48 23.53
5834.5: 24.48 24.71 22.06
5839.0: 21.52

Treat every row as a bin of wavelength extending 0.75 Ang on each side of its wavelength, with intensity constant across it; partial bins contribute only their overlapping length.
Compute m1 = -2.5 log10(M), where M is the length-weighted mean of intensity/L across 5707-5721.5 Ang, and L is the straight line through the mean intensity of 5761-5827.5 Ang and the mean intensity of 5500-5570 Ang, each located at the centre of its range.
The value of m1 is 0.02 mag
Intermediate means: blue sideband 23.2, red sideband 22.7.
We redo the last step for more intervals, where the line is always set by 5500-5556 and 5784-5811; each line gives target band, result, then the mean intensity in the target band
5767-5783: 0.02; 22.4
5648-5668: 0.02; 22.6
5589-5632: 0.01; 23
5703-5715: 0.03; 22.3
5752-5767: 0.00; 22.9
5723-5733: -0.01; 23.1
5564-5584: -0.02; 23.5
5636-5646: 0.01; 22.8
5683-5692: 0.03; 22.4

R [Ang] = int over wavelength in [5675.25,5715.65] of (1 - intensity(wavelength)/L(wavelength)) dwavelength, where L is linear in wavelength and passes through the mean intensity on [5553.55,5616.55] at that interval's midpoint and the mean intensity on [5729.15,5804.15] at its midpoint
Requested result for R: 0.61 Ang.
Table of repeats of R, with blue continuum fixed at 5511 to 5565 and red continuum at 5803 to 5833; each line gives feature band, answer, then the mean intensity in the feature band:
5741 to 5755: -0.3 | 23.3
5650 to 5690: 0.3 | 22.8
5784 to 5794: 0.1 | 22.5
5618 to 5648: -0.3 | 23.3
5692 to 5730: 0.3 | 22.8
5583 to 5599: 0.3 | 22.7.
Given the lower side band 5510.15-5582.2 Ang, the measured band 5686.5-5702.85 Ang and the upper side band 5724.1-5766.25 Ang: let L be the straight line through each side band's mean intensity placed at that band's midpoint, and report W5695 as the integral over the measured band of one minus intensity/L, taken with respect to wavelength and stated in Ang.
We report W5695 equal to 0.4 Ang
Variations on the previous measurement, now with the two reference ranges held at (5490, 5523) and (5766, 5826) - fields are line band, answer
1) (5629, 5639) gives -0.3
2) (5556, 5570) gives 0.3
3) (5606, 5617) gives 0.2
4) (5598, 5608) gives 0.0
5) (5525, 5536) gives 0.3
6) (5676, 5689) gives 0.1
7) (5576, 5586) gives -0.3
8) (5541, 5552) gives -0.1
